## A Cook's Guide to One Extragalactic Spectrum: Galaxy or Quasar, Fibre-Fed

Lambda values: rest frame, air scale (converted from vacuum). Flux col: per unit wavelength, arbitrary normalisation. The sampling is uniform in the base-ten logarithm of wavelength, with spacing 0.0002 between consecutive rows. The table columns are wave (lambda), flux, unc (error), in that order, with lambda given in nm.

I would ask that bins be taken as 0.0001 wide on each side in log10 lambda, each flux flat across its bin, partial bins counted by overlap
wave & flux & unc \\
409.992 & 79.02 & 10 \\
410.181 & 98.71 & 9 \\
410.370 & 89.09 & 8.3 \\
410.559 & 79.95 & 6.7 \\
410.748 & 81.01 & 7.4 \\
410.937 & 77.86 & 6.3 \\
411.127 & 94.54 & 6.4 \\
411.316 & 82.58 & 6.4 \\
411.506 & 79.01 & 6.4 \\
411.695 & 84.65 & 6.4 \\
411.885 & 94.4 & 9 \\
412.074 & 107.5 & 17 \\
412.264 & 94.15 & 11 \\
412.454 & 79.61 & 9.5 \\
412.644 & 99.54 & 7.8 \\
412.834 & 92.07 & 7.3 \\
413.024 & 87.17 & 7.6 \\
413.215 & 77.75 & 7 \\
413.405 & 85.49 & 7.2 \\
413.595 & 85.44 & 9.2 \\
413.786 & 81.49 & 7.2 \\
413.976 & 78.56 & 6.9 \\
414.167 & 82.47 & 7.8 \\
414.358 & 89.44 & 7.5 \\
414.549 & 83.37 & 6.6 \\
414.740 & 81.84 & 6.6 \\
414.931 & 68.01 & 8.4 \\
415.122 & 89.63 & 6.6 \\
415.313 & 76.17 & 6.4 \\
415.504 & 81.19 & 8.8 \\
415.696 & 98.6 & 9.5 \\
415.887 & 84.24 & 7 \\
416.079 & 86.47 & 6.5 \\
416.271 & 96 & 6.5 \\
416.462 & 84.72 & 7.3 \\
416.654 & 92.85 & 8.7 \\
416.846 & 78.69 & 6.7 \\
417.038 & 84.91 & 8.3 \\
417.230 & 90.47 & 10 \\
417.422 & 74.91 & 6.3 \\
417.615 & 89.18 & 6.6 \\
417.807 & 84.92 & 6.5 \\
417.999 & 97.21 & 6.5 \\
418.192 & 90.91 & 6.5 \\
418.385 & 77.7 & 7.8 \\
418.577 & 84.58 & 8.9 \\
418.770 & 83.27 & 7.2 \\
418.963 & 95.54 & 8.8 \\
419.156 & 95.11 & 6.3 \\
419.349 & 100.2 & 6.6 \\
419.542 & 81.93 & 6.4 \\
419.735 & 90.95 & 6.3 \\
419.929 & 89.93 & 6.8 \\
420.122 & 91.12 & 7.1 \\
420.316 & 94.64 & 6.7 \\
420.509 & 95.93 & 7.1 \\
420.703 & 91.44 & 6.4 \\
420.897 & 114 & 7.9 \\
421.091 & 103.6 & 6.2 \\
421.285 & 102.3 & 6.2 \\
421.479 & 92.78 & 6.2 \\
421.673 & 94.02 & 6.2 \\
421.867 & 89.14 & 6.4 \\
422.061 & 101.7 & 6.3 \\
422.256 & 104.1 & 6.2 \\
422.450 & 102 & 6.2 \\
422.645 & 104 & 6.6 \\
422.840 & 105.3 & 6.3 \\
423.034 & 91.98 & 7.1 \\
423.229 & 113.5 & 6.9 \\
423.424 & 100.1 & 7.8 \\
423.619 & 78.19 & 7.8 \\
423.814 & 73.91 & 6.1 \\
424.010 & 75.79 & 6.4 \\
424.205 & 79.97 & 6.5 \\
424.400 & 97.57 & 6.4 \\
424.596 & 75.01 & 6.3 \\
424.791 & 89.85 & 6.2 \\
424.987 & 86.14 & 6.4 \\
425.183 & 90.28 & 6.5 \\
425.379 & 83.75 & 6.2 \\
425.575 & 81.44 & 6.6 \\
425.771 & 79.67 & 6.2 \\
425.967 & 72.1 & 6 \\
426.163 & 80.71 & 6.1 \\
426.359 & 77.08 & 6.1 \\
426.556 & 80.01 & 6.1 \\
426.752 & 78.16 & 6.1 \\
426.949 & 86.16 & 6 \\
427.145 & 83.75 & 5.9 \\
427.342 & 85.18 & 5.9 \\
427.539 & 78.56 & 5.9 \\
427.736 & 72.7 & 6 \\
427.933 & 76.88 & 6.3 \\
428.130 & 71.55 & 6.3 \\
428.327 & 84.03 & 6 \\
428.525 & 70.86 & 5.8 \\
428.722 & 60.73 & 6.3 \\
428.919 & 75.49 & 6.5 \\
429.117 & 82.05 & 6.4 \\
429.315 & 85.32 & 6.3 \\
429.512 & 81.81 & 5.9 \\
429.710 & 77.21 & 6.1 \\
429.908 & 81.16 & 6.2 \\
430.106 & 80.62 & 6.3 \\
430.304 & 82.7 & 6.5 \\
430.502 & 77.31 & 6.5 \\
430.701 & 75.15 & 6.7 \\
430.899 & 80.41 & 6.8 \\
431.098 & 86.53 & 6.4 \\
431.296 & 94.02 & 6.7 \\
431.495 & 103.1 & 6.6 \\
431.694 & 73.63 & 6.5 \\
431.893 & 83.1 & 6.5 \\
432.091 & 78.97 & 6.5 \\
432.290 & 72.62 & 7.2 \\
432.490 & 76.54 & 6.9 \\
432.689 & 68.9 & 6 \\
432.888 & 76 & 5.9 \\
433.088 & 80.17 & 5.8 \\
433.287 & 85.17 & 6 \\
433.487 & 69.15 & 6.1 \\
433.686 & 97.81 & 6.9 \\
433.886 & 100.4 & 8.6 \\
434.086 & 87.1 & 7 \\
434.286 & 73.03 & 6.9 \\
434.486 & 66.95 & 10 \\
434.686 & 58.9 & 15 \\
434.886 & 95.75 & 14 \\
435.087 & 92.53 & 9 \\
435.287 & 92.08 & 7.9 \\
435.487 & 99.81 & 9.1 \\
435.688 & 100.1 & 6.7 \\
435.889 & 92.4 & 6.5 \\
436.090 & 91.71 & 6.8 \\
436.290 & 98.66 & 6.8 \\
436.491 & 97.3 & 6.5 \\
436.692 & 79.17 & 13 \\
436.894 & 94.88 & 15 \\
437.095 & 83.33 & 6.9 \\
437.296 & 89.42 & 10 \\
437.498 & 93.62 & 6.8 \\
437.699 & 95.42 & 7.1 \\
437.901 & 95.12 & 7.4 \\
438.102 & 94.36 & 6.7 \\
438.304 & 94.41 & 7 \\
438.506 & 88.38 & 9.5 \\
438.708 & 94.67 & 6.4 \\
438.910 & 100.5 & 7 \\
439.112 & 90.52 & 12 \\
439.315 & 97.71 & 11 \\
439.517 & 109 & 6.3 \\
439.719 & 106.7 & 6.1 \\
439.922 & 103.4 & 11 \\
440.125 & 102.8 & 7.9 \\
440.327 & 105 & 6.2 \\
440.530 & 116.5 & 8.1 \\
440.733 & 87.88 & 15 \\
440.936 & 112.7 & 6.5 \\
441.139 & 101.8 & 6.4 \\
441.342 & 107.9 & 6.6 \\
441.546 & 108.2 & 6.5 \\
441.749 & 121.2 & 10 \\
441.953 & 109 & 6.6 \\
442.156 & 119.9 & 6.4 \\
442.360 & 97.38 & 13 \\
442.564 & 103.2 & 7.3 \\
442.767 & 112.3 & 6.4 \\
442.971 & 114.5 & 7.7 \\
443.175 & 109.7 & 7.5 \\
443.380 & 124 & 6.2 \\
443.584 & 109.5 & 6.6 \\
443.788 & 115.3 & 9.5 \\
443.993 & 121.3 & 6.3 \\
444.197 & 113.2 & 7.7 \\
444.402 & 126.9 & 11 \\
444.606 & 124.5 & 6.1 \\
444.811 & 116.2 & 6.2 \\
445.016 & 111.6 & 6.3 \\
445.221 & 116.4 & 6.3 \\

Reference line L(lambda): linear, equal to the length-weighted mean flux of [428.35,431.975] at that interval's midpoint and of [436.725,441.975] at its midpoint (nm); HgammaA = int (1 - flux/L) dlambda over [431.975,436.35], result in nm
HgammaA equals 0.24 nm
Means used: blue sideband 80.7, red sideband 99.8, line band 84.2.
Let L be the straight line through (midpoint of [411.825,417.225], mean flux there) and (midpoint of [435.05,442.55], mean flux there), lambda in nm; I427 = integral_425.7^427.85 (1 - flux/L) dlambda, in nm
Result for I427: 0.31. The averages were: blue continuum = 86.5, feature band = 79.5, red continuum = 99.2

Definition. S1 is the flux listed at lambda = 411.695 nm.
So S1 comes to 84.65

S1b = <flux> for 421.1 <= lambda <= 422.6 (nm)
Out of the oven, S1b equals 98.6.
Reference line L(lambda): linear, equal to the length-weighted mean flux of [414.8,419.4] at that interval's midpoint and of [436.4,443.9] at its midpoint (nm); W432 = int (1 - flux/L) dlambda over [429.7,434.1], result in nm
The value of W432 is 0.67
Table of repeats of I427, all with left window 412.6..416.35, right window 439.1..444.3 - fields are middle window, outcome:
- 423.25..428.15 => 0.66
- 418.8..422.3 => -0.21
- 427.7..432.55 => 0.94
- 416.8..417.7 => 0.04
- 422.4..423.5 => -0.13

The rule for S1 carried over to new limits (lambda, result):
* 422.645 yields 104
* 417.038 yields 84.91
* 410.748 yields 81.01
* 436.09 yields 91.71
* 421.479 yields 92.78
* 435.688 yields 100.1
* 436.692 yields 79.17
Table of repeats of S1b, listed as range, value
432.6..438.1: 87.4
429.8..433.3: 80.8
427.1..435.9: 81.4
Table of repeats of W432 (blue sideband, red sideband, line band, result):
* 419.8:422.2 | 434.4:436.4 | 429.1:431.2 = 0.25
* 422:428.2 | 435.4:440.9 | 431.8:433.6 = 0.30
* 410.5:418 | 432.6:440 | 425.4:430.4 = 0.55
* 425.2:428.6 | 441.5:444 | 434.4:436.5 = 0.17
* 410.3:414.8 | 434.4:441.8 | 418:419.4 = -0.02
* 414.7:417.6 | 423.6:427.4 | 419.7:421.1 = -0.22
